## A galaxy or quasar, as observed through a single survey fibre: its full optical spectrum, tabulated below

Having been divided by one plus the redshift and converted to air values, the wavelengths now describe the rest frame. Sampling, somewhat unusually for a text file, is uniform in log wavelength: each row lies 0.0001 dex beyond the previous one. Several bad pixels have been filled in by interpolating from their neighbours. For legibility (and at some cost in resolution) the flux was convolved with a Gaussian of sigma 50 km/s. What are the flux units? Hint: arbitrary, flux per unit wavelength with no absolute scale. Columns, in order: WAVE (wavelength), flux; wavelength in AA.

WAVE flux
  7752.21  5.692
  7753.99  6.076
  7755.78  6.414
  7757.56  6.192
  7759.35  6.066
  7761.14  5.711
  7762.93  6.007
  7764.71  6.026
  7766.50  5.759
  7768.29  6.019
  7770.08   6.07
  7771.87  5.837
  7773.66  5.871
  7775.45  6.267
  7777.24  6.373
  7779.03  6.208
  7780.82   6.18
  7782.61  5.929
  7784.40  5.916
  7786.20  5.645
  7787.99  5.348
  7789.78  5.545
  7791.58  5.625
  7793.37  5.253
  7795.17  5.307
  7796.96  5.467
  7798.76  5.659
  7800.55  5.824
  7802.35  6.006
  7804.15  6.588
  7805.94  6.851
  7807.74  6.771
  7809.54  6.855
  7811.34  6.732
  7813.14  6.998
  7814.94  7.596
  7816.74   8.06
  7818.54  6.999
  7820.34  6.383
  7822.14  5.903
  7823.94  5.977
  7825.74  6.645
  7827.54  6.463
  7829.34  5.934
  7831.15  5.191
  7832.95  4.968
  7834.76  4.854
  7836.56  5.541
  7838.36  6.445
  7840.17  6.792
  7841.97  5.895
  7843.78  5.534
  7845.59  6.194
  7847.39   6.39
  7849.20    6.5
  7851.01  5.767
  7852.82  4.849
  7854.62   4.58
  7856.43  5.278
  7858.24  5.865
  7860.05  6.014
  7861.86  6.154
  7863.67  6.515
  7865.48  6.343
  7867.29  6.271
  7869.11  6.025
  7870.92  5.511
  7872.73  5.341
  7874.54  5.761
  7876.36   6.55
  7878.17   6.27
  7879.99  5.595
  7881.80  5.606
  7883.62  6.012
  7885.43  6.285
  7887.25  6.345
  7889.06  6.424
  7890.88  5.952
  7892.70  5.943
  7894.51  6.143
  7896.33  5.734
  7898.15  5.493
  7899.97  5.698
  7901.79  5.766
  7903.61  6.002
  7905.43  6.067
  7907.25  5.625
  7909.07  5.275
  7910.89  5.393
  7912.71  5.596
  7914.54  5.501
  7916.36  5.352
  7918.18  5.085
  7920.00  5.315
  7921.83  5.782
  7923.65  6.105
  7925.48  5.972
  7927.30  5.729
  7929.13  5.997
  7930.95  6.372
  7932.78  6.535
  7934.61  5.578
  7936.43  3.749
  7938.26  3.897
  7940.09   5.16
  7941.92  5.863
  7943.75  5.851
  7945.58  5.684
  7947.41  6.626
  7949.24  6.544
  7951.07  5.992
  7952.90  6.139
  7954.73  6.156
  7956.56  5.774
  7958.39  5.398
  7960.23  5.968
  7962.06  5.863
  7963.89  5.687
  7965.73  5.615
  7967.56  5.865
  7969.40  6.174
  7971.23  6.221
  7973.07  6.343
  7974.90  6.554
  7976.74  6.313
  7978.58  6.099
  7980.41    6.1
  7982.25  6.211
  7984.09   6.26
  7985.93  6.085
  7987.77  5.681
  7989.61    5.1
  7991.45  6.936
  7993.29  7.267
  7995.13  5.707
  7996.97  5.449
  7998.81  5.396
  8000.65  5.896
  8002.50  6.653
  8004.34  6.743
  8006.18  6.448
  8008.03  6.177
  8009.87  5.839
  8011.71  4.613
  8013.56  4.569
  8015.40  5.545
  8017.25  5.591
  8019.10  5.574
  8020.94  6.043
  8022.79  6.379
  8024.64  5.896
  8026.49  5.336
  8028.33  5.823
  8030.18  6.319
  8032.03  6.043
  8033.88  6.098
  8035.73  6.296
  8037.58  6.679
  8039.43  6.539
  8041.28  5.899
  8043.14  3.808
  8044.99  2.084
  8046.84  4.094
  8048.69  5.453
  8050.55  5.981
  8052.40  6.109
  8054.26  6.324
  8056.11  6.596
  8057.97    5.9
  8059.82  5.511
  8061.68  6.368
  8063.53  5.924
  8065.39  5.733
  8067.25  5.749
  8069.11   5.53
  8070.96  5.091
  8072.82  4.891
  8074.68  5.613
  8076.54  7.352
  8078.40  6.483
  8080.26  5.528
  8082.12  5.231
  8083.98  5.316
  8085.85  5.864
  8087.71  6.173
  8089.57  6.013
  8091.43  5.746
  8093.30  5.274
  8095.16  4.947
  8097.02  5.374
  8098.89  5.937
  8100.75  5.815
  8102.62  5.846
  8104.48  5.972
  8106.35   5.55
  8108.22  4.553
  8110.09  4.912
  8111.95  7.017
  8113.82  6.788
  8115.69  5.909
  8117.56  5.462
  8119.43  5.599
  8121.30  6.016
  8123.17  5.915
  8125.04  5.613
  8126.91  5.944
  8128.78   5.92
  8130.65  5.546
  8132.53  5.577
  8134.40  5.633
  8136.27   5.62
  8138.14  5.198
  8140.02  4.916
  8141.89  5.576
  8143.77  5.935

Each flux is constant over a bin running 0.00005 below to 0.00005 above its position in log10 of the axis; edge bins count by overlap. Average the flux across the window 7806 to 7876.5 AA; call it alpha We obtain 6.12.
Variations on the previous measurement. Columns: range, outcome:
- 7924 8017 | 5.89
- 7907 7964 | 5.67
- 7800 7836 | 6.38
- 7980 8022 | 5.91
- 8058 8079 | 5.83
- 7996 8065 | 5.73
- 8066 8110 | 5.63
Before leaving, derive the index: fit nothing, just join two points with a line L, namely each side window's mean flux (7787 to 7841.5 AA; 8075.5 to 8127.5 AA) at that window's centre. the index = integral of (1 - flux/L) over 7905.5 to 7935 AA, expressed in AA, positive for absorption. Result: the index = 1.5 AA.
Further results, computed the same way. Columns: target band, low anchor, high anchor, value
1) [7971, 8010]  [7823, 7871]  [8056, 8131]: -2.4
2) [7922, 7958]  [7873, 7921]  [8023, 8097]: 0.0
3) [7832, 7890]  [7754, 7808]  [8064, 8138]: 0.0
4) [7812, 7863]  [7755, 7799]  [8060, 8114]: -2.0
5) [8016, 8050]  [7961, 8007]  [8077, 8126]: 2.3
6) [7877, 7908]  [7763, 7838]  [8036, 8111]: -0.1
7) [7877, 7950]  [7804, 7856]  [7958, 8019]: 3.9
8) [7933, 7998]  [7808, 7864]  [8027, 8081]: -0.1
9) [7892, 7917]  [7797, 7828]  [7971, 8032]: 2.4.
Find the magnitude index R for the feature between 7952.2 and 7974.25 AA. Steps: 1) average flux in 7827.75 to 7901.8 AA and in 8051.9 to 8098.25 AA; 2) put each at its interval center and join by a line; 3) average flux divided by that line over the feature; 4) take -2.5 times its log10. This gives -0.02 mag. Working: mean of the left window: 5.87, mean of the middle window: 5.94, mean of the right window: 5.78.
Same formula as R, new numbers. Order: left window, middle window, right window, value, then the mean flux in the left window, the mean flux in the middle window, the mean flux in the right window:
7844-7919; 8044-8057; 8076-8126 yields 0.11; 5.83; 5.23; 5.77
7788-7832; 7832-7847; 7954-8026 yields 0.07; 6.26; 5.8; 5.95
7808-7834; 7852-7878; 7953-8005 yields 0.10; 6.48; 5.81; 6.05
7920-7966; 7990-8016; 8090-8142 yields -0.04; 5.75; 5.93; 5.65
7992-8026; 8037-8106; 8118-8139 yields 0.03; 5.88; 5.64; 5.69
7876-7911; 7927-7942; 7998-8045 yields 0.09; 5.91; 5.39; 5.77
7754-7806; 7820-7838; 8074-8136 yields 0.02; 5.92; 5.79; 5.77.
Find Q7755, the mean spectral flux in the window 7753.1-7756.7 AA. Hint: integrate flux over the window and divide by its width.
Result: 6.25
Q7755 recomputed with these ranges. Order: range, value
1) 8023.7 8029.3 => 5.69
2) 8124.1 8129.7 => 5.83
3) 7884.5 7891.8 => 6.25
